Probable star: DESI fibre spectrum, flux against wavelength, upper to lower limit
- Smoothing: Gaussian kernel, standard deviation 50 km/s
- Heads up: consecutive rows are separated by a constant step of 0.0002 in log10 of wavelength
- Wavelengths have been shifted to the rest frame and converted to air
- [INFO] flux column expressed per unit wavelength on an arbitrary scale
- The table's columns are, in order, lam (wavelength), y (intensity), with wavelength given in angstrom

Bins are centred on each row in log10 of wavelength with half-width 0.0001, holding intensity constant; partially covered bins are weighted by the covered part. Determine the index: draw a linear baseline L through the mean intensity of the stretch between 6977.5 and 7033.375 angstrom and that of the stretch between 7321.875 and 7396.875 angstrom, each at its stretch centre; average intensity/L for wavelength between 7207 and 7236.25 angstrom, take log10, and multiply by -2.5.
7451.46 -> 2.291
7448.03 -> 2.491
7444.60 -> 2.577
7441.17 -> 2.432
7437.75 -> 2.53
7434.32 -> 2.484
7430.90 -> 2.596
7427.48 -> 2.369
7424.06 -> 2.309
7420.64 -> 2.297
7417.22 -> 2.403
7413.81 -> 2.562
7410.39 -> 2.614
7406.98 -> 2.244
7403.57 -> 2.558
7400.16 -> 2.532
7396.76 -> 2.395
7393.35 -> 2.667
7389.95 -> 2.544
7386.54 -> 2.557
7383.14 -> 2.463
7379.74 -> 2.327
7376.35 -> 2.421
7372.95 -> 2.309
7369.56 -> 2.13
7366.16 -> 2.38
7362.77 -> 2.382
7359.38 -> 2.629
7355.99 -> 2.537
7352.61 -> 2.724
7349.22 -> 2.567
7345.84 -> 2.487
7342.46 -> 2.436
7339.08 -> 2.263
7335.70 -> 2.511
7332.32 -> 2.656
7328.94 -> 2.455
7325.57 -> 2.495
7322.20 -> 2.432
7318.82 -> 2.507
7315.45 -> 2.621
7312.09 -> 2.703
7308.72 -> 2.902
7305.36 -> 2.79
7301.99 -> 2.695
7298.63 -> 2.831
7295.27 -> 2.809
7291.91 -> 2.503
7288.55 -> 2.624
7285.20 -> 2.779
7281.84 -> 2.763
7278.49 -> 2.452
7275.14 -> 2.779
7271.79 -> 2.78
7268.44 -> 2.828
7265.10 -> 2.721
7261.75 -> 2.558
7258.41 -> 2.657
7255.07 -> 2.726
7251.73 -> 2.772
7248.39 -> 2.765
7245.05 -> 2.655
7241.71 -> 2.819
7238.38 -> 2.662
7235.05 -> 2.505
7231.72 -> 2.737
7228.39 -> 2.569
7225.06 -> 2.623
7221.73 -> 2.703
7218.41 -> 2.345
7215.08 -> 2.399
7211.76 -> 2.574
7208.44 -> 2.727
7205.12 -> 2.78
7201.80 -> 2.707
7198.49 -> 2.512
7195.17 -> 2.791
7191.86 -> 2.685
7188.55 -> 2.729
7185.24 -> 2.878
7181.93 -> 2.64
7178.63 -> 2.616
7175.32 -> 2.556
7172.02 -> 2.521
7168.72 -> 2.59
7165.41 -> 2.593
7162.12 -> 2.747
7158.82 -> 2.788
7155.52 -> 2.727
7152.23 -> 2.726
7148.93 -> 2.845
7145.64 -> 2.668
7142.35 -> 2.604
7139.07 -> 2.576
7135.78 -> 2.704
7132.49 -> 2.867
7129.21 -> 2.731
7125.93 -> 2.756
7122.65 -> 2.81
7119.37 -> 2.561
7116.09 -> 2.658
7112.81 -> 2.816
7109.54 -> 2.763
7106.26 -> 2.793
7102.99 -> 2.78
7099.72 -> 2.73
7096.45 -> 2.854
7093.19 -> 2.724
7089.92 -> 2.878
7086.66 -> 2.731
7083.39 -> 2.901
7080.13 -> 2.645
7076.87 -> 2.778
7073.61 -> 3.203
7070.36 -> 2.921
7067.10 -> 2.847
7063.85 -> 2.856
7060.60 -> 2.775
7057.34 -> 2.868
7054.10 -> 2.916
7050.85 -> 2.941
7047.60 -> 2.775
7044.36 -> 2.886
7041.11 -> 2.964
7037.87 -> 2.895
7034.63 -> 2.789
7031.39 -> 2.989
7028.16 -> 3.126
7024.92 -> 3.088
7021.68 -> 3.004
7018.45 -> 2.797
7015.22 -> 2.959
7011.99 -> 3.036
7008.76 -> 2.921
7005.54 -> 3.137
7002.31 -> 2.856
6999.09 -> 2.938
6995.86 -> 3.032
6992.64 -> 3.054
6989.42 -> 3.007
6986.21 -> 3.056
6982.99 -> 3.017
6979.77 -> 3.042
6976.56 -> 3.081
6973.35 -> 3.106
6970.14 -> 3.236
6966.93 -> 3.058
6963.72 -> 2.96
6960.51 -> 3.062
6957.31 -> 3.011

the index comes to 0.04 mag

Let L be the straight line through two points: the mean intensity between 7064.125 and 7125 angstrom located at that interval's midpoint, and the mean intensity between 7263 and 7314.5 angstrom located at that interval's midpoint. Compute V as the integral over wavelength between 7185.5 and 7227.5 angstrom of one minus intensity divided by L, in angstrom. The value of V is 1.8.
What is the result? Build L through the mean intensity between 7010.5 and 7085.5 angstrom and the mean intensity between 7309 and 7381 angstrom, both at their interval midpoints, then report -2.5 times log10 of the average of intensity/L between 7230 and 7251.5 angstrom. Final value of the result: -0.03 mag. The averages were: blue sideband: 2.91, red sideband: 2.48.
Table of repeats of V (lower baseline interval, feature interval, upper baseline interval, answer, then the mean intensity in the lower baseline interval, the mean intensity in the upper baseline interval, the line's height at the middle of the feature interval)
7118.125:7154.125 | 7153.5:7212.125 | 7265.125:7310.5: 0.9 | 2.72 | 2.73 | 2.72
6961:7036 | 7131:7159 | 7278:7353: 1.1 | 3.01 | 2.61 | 2.83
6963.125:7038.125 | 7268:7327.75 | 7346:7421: -2.0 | 3.01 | 2.47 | 2.59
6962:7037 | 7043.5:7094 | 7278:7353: 1.2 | 3.01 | 2.61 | 2.92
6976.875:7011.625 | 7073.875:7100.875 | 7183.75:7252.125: 0.6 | 3.01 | 2.66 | 2.86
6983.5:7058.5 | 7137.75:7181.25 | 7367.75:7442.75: 1.8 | 2.96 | 2.44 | 2.77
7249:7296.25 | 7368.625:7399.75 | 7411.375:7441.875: 1.0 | 2.7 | 2.45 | 2.52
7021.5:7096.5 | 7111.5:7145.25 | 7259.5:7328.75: 1.4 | 2.89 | 2.67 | 2.82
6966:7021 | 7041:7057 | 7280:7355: 0.3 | 3.02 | 2.61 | 2.95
